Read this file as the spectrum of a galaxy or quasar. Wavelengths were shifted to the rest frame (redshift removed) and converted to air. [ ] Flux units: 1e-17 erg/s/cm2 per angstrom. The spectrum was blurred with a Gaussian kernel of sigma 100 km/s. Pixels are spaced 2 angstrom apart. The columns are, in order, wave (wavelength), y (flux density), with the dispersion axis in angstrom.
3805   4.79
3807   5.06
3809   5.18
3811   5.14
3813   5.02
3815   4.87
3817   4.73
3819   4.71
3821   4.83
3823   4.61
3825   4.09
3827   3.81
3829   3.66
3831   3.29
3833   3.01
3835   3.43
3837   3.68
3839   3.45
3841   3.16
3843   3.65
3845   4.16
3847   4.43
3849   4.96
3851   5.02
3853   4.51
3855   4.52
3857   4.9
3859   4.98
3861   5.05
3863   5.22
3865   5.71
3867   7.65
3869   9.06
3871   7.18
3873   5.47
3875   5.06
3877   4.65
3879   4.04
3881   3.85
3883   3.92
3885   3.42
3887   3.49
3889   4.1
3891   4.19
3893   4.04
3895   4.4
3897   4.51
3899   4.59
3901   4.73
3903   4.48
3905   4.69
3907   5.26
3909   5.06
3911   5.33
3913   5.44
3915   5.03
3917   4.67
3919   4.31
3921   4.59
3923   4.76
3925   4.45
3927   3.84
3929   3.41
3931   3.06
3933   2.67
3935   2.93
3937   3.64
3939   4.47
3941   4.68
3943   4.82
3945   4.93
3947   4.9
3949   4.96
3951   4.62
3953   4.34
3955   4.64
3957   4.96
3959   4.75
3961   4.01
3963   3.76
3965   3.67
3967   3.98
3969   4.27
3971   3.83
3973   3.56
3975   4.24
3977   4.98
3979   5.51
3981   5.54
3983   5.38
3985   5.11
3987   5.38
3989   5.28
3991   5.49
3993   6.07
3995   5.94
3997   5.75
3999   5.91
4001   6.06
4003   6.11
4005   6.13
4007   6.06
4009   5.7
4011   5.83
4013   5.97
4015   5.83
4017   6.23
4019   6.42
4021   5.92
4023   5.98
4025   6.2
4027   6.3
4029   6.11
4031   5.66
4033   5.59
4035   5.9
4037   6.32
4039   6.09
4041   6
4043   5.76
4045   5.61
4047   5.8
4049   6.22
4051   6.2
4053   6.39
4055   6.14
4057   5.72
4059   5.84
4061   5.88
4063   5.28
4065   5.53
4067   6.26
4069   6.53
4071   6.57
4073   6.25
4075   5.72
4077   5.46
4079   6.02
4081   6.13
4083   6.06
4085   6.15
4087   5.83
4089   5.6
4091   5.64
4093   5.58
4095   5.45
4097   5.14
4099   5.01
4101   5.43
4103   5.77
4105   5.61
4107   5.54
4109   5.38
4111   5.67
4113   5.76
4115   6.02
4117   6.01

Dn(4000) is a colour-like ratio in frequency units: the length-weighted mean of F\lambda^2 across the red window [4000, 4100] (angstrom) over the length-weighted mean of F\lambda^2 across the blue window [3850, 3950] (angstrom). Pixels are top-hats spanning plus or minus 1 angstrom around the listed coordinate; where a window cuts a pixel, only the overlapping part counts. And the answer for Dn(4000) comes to 1.36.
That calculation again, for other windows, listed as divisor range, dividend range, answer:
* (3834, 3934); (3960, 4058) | 1.29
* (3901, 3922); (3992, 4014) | 1.28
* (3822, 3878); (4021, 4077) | 1.40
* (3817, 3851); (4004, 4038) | 1.66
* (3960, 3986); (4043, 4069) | 1.39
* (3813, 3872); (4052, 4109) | 1.39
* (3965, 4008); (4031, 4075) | 1.18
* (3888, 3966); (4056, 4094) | 1.44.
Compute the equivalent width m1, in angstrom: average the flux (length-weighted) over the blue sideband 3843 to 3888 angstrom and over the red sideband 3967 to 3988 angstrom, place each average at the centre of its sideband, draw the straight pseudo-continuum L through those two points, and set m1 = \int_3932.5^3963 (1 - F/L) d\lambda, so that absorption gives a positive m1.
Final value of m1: 2.9 angstrom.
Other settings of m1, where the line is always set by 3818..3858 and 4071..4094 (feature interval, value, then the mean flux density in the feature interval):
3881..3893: 1.64 angstrom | 3.84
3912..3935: 2.76 angstrom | 4.15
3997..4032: -4.08 angstrom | 6.02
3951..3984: 3.78 angstrom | 4.47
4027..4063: -2.14 angstrom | 5.95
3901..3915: -1.25 angstrom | 5.02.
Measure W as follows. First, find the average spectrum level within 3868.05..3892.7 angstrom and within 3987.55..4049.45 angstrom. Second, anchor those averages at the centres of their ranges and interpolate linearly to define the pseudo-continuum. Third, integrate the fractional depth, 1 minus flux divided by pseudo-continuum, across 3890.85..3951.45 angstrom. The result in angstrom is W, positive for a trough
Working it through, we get 8.4 angstrom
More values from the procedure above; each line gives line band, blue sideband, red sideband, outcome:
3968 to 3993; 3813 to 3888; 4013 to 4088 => 2.7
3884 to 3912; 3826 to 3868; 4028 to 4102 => 1.7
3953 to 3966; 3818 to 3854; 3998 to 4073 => 2.3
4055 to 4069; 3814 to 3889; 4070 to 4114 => -0.6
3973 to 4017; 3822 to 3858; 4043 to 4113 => -3.5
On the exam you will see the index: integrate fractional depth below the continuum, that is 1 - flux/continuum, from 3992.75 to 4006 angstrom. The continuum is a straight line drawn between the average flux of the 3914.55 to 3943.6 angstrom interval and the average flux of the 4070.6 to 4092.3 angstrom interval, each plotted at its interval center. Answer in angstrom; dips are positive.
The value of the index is -2.9 angstrom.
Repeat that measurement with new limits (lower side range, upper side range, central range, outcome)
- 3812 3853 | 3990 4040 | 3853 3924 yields -3.6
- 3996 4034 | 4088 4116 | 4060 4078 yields -0.7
